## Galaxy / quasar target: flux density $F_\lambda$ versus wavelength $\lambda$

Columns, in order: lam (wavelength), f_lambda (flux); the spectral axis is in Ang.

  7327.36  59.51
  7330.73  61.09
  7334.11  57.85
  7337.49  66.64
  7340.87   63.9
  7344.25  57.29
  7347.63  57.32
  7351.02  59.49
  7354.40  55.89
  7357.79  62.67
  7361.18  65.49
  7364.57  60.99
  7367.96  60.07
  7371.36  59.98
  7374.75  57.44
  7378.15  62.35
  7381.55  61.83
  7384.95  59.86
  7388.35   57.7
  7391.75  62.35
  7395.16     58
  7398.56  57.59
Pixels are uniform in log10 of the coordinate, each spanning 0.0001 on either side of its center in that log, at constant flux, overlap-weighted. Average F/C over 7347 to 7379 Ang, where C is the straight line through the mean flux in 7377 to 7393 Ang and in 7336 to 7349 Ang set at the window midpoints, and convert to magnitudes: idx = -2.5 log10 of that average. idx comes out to 0.01 mag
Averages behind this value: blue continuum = 61.3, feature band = 60.2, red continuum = 60.7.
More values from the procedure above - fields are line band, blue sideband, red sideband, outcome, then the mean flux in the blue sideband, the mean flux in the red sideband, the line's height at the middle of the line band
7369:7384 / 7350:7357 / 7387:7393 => -0.02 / 58.2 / 60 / 59.3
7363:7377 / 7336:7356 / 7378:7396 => 0.01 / 60.1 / 60.3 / 60.2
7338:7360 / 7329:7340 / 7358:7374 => 0.03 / 62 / 61.5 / 61.8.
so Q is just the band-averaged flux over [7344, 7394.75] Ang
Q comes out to 60.1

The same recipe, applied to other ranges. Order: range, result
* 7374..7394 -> 60.3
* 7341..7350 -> 58.6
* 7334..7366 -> 60.9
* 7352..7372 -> 60.8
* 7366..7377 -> 59.4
